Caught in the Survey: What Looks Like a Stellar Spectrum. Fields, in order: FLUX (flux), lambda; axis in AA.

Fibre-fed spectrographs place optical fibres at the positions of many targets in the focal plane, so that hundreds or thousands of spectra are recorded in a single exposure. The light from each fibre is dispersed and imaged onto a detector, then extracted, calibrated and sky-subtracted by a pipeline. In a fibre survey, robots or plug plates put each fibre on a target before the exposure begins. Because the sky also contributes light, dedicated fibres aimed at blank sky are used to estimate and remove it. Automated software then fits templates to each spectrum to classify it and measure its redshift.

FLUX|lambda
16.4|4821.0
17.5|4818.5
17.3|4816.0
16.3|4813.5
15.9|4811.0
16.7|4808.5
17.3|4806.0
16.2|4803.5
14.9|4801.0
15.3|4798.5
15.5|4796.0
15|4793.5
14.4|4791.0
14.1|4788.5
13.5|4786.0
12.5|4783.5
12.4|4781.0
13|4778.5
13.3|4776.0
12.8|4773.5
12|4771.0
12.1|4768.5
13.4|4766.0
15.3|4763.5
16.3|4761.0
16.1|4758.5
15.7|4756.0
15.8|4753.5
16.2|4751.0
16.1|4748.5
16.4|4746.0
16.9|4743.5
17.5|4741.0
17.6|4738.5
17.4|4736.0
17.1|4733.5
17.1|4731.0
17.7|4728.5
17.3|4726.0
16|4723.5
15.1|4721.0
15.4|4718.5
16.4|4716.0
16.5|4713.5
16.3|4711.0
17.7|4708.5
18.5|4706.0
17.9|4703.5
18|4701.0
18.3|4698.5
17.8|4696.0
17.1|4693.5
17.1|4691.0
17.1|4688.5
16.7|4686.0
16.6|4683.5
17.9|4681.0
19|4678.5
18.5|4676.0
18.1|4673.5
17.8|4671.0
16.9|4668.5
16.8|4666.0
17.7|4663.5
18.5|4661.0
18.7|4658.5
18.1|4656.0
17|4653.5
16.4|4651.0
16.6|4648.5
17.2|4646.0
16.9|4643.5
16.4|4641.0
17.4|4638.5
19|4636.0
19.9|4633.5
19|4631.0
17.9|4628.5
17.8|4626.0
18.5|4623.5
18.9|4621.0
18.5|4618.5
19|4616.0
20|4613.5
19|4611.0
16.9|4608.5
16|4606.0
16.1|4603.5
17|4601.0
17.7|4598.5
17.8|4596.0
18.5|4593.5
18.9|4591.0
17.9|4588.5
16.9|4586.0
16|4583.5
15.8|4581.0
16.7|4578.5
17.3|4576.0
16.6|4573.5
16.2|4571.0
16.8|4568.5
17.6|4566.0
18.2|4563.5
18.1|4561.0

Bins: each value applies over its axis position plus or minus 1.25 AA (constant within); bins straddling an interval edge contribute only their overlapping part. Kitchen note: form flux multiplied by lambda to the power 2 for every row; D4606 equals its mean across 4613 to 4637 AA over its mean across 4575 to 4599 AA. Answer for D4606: 1.10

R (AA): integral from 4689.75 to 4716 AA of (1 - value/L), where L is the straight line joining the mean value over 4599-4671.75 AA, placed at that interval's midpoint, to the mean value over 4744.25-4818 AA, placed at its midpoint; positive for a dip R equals -1.6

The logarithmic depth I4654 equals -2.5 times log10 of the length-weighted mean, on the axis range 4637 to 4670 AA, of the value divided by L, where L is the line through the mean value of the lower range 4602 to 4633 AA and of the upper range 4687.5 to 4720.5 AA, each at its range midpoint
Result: 0.029 mag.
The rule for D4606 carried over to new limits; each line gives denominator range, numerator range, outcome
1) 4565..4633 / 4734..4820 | 0.93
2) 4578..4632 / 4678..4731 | 1.01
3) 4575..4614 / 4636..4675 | 1.03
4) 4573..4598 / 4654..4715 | 1.07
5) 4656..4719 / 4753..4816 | 0.87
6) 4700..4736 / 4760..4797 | 0.83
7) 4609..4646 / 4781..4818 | 0.90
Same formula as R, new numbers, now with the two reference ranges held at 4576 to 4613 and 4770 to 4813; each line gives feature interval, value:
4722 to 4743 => -2.58 AA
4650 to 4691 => -3.58 AA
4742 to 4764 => -1.66 AA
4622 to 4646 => -1.91 AA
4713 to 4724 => -0.23 AA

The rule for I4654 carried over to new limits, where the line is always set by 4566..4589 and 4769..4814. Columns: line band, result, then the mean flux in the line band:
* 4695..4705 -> -0.17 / 18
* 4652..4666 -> -0.13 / 17.9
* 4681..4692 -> -0.10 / 17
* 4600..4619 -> -0.09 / 17.8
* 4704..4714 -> -0.14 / 17.4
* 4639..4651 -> -0.05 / 16.8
